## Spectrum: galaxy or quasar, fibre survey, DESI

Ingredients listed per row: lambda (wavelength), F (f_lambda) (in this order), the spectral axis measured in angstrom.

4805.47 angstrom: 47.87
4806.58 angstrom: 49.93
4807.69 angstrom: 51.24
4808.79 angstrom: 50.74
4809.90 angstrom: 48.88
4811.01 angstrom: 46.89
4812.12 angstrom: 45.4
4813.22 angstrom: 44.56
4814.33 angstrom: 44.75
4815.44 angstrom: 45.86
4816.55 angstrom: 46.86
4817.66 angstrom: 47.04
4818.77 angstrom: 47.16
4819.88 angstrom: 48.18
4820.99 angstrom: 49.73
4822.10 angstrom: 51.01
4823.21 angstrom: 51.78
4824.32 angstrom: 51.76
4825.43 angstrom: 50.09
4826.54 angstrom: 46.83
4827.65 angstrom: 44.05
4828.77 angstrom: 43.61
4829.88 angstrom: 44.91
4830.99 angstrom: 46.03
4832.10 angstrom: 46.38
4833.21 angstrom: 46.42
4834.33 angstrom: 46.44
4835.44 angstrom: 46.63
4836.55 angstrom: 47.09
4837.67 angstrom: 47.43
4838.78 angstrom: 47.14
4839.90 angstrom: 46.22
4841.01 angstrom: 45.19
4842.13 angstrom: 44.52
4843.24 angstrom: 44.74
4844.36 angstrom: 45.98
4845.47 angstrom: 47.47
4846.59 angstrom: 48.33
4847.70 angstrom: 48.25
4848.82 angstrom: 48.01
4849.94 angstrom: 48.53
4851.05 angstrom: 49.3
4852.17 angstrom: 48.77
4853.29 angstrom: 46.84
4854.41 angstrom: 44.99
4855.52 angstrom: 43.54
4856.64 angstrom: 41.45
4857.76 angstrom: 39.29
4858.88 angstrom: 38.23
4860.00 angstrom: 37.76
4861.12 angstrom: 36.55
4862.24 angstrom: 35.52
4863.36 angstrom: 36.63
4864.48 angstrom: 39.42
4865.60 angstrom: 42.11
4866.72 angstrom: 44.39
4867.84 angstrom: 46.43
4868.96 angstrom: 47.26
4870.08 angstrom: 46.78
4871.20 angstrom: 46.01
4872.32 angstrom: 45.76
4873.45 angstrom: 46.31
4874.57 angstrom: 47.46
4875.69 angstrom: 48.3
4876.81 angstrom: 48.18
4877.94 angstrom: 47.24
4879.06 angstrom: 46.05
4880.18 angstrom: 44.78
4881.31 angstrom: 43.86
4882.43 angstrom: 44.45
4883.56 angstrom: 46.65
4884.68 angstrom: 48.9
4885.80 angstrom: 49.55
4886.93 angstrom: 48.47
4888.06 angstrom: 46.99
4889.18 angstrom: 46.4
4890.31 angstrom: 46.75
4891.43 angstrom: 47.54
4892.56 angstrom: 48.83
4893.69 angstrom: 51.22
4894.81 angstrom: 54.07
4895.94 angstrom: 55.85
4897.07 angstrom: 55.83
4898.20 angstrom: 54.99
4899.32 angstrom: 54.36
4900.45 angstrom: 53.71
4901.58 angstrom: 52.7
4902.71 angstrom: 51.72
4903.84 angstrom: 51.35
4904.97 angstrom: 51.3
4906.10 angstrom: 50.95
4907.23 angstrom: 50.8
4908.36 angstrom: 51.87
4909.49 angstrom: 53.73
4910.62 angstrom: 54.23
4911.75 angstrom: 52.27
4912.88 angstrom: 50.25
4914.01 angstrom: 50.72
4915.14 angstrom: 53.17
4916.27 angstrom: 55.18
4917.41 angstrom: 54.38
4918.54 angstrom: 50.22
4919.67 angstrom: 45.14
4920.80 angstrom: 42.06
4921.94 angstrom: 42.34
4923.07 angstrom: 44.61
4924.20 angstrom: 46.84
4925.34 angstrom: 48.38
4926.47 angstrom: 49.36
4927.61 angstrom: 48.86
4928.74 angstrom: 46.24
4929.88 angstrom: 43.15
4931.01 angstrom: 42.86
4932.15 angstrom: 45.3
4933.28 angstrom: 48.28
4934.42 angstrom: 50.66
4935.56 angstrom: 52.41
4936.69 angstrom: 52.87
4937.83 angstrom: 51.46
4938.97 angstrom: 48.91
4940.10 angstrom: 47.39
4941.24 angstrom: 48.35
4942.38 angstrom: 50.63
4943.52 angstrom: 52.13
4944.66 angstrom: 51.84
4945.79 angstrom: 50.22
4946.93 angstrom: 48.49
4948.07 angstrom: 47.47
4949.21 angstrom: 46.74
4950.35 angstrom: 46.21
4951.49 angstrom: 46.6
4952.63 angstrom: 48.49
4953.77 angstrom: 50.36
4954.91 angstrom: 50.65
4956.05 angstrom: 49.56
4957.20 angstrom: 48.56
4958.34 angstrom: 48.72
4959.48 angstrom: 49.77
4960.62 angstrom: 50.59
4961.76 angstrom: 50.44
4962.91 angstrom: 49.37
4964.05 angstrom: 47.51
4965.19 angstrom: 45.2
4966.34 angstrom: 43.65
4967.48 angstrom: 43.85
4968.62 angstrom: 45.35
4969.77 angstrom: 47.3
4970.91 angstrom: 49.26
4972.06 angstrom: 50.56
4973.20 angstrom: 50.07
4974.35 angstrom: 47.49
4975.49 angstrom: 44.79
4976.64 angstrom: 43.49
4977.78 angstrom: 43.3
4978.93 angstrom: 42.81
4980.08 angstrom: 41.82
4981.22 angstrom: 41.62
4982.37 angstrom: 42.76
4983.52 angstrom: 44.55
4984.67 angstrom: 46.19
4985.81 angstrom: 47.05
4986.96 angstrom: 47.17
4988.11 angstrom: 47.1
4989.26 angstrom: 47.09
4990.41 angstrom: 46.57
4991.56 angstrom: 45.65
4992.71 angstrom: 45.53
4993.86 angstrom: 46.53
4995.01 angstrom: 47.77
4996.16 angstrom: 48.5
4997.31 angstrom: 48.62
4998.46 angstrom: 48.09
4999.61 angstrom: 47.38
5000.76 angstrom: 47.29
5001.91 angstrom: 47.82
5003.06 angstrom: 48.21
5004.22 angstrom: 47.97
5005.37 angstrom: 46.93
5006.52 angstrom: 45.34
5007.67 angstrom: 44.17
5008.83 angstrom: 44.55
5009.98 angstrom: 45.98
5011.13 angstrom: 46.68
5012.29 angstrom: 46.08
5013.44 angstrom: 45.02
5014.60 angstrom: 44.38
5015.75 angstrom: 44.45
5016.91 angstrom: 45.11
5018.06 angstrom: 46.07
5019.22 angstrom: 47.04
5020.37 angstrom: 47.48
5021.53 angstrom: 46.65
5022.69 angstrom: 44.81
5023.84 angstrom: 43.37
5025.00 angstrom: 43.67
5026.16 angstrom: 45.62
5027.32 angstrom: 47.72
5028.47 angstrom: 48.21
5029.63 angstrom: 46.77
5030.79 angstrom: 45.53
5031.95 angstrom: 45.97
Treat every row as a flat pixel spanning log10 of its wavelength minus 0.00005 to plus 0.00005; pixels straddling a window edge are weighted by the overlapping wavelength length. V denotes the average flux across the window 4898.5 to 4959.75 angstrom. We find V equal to 49.6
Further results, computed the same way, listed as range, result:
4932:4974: 48.8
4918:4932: 45.8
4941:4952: 48.9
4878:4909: 50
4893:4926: 51.2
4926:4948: 48.9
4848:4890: 44.8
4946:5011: 46.9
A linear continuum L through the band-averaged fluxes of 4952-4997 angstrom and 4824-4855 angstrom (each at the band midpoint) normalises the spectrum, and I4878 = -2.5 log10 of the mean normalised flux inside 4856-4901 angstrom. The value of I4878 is 0.013 mag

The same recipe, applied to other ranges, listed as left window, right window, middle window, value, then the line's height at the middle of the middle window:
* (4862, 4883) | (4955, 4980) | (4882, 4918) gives -0.13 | 45.4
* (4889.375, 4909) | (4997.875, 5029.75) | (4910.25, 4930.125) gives 0.05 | 50.8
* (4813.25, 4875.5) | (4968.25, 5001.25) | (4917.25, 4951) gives -0.05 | 46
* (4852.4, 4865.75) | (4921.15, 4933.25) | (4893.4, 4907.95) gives -0.21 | 43.7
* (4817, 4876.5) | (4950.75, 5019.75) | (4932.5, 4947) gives -0.09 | 46.3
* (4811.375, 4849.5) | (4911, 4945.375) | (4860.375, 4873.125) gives 0.13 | 47.7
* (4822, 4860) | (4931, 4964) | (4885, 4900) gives -0.07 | 47.7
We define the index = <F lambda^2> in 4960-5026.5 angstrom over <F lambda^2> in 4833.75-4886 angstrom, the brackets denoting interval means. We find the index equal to 1.08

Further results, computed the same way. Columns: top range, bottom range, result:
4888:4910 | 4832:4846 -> 1.14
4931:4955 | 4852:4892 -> 1.13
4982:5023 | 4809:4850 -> 1.06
